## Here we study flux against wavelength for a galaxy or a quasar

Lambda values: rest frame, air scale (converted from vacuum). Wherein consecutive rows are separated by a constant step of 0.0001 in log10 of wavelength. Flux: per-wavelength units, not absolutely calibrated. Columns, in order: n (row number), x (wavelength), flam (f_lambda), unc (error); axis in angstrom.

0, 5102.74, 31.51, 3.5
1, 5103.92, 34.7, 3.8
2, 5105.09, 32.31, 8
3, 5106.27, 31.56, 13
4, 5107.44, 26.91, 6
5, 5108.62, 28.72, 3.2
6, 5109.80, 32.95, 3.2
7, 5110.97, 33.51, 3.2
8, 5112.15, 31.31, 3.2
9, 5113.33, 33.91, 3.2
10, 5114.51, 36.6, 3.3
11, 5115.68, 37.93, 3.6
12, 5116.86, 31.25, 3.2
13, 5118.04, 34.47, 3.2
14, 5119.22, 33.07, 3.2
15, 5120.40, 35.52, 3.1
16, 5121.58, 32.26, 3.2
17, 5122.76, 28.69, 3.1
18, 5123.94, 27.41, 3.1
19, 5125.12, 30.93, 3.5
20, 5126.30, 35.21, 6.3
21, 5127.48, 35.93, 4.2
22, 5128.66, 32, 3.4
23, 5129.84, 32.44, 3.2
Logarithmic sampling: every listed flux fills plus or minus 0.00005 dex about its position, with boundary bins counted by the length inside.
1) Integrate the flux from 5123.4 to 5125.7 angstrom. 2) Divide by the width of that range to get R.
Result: 29.2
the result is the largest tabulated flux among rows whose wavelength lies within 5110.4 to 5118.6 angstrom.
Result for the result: 37.93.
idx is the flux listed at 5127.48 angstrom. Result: 35.93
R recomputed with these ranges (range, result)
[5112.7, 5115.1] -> 35.2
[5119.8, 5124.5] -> 31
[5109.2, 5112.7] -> 32.6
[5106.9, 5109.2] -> 27.8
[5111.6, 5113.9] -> 32.6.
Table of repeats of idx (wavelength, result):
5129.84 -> 32.44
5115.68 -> 37.93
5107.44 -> 26.91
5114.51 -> 36.6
